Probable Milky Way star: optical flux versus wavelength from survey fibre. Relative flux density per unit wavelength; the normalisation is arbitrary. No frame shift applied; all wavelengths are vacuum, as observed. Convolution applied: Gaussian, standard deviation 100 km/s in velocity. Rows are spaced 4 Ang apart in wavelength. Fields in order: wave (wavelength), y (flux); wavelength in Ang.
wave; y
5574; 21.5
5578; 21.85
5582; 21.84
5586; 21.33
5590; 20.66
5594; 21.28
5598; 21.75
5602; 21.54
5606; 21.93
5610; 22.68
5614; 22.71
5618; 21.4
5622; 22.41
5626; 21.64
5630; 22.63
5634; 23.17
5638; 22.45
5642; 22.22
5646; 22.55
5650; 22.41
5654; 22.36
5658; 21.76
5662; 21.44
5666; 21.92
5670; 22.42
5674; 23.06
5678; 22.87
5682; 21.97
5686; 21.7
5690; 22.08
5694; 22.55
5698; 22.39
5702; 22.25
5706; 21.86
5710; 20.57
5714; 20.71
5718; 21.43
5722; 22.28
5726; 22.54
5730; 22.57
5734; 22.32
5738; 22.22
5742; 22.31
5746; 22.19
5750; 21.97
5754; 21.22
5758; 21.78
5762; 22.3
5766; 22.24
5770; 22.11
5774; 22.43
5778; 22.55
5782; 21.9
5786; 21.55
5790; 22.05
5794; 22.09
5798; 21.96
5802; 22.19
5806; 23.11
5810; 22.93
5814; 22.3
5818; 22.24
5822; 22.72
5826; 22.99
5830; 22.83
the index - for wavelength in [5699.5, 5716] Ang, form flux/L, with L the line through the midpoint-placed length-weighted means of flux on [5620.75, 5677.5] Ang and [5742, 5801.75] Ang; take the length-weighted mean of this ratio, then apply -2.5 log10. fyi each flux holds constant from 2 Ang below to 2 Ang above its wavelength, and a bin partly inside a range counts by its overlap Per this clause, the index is 0.04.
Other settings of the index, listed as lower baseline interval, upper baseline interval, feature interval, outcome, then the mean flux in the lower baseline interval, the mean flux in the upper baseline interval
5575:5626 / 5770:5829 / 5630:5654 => -0.032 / 21.8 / 22.4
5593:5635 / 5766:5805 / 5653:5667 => 0.014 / 22.1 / 22.1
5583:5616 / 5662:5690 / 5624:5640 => -0.025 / 21.7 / 22.2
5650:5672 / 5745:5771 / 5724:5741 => -0.021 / 22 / 22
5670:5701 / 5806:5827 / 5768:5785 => 0.018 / 22.4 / 22.7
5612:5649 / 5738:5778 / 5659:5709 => 0.004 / 22.4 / 22.1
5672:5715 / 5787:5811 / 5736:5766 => 0.009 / 22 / 22.3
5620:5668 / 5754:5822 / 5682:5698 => 0.005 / 22.2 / 22.2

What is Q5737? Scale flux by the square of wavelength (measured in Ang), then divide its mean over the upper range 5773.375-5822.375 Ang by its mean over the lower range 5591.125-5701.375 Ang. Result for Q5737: 1.06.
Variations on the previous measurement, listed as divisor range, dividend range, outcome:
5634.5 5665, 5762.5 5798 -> 1.04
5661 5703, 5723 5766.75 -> 1.02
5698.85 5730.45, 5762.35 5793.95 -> 1.04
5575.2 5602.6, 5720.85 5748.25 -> 1.10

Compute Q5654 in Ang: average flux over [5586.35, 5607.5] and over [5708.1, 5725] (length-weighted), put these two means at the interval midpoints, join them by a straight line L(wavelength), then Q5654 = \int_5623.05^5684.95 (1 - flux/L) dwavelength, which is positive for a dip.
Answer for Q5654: -2.7 Ang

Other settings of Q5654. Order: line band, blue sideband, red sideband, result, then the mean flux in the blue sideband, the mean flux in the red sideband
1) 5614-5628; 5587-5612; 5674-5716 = -0.2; 21.6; 22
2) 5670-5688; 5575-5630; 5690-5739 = -0.4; 21.8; 22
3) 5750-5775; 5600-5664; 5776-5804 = 0.1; 22.2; 22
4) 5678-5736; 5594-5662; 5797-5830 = 1.0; 22.2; 22.6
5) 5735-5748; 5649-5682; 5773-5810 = 0.0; 22.3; 22.2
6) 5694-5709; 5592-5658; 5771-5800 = 0.0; 22.2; 22.1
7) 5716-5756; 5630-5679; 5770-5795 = 0.2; 22.4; 22.1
